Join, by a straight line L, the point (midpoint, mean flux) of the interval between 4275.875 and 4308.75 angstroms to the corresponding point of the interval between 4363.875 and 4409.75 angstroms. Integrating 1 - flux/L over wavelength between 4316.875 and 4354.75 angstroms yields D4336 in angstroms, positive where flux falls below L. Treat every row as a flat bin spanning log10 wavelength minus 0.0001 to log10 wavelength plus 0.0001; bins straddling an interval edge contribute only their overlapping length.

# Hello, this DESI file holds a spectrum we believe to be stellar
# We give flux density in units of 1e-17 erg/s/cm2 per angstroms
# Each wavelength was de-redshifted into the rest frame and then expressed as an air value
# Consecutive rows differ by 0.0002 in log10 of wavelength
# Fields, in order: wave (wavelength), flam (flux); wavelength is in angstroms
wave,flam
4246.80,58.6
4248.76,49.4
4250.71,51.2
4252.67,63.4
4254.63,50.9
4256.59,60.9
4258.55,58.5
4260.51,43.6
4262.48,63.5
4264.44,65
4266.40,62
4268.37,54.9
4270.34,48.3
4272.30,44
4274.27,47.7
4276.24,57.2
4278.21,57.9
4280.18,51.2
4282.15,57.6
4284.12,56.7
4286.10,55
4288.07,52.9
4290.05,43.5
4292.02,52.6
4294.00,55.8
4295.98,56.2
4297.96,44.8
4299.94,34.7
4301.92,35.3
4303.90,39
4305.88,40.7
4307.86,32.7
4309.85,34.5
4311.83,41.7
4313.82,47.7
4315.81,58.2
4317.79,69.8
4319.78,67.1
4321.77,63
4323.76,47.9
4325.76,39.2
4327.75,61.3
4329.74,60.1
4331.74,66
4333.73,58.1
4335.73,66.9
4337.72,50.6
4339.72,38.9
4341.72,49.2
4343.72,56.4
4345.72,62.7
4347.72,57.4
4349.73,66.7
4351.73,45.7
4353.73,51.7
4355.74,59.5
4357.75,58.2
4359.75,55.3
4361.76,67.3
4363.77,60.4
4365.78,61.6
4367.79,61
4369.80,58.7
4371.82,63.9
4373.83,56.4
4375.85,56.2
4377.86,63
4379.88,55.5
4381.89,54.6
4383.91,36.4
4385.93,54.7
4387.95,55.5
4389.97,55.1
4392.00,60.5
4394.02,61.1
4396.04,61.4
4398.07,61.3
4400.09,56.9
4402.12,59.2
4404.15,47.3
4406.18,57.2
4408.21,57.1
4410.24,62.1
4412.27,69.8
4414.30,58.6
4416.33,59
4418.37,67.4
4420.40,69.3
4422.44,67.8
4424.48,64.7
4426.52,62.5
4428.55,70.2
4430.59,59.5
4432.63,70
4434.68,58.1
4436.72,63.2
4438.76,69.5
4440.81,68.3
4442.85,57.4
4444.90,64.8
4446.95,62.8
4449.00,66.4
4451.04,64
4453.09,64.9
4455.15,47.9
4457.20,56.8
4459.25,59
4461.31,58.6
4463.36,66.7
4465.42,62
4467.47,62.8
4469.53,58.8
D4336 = -3.2 angstroms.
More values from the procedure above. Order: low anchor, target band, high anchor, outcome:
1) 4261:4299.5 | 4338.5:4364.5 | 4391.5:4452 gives 0.96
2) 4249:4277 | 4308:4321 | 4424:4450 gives 1.30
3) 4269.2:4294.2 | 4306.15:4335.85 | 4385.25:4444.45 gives 0.81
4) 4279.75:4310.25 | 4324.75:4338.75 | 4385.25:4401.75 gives -1.76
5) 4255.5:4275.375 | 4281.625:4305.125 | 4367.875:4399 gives 2.94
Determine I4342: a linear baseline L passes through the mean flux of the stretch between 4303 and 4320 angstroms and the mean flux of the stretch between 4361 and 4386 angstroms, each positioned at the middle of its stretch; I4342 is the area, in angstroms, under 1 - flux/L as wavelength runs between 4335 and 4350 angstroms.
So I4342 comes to -0.8 angstroms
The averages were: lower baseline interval 47.1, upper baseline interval 57.7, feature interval 55.4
